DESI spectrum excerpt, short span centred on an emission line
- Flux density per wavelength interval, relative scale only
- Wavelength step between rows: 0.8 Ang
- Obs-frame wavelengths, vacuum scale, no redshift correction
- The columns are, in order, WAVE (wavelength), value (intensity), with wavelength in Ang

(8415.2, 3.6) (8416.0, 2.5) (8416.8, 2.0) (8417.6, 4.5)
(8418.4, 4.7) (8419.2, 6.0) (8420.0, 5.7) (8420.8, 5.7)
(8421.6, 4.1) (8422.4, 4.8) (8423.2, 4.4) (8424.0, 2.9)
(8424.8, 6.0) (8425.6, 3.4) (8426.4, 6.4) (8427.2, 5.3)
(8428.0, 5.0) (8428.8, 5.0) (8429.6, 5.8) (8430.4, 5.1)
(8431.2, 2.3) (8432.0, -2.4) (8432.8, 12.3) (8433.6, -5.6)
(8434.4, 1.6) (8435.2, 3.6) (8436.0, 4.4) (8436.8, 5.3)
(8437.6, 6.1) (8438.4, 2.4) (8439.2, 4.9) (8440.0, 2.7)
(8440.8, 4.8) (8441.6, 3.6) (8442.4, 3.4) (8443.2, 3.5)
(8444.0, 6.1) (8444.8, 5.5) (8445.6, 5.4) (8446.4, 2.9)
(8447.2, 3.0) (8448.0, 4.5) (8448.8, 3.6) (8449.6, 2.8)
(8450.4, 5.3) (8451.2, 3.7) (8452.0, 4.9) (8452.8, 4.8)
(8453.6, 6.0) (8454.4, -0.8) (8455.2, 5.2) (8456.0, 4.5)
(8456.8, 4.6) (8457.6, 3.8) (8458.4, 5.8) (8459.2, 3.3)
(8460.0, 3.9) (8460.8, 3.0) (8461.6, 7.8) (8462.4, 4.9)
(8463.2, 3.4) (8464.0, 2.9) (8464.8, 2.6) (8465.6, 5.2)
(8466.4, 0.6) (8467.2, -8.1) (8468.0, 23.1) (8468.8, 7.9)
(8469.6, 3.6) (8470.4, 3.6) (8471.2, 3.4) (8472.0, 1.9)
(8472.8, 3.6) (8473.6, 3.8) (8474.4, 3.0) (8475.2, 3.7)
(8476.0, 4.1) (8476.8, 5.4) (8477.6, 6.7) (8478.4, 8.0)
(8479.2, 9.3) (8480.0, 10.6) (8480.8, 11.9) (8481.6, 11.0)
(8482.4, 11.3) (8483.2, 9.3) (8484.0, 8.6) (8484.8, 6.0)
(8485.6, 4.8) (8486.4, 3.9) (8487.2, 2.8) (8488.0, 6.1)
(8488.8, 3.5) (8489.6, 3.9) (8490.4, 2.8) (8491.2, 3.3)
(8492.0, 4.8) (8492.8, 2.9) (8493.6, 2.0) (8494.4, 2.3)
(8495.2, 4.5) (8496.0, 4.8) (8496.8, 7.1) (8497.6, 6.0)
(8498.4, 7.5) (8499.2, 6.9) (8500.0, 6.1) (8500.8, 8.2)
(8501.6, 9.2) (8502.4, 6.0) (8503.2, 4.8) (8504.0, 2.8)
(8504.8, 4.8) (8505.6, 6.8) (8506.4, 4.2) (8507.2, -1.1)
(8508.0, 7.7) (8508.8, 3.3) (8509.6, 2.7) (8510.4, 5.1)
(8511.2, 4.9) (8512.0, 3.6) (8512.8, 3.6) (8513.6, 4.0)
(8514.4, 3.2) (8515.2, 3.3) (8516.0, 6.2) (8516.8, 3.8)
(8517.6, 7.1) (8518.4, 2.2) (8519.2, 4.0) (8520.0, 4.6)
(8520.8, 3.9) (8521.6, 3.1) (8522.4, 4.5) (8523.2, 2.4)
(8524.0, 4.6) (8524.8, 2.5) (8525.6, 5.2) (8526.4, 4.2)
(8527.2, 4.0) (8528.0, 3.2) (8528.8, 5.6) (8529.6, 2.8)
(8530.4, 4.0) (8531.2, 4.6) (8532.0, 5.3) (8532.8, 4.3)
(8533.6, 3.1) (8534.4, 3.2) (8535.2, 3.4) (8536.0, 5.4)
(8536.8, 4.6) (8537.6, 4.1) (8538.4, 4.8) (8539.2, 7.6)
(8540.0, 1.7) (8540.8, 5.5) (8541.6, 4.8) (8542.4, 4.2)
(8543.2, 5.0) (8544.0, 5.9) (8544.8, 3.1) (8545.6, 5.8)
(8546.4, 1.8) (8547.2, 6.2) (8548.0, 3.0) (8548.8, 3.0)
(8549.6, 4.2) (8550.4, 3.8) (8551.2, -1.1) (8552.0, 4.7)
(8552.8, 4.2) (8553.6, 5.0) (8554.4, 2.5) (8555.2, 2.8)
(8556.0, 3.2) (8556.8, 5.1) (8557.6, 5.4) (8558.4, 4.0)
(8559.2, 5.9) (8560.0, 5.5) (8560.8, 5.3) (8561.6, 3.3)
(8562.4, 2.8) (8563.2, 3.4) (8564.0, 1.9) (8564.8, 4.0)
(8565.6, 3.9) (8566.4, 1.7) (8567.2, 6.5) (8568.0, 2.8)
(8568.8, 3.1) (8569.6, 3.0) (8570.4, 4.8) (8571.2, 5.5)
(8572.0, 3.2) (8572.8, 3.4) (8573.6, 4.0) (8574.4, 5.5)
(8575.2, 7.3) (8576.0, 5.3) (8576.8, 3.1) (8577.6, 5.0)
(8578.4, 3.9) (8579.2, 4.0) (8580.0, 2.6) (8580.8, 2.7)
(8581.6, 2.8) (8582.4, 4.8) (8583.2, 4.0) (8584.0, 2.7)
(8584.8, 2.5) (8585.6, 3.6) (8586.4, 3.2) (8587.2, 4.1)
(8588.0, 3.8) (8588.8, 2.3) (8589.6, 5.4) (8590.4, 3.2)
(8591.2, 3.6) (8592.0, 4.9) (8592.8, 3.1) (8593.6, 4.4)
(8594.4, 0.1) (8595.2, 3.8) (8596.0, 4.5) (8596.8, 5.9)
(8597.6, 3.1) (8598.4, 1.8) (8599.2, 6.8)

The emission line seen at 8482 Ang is [S II]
